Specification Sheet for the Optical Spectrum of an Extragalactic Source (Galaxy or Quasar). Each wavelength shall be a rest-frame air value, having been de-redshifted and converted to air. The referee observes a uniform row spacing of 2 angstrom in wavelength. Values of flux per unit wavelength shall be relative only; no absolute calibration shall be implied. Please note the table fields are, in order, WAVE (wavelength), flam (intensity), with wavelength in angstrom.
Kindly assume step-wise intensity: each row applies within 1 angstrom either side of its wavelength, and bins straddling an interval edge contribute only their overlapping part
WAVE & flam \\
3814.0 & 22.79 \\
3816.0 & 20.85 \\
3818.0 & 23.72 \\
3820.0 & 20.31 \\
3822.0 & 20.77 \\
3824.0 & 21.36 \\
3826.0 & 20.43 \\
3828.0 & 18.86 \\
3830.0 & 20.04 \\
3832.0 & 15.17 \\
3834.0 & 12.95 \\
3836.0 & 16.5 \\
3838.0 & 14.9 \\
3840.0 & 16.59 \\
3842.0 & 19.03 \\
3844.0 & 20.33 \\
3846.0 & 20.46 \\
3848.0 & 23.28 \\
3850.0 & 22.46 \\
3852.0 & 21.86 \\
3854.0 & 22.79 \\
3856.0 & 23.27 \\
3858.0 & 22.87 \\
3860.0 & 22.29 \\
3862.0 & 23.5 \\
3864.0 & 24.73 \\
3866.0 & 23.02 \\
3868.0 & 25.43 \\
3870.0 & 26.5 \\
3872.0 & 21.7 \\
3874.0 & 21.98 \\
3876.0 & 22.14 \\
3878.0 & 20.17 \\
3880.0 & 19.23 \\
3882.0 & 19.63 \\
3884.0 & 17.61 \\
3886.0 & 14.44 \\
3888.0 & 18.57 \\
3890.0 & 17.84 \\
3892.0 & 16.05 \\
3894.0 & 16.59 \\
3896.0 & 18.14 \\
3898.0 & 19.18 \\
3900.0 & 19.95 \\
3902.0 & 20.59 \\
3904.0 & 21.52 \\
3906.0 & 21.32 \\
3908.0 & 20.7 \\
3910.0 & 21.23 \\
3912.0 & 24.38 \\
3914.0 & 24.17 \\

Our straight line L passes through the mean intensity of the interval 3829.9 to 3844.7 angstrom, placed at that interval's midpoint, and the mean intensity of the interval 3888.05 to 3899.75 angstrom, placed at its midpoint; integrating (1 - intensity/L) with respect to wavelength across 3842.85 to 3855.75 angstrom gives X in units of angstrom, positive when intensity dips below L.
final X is -3.8 angstrom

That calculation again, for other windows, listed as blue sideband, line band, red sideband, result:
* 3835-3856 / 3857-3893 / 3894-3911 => -1.7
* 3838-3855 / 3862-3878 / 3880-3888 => -4.0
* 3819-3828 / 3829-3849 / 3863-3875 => 3.5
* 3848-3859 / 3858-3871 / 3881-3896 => -2.0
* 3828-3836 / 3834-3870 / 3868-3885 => -4.8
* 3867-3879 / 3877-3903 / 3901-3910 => 4.3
